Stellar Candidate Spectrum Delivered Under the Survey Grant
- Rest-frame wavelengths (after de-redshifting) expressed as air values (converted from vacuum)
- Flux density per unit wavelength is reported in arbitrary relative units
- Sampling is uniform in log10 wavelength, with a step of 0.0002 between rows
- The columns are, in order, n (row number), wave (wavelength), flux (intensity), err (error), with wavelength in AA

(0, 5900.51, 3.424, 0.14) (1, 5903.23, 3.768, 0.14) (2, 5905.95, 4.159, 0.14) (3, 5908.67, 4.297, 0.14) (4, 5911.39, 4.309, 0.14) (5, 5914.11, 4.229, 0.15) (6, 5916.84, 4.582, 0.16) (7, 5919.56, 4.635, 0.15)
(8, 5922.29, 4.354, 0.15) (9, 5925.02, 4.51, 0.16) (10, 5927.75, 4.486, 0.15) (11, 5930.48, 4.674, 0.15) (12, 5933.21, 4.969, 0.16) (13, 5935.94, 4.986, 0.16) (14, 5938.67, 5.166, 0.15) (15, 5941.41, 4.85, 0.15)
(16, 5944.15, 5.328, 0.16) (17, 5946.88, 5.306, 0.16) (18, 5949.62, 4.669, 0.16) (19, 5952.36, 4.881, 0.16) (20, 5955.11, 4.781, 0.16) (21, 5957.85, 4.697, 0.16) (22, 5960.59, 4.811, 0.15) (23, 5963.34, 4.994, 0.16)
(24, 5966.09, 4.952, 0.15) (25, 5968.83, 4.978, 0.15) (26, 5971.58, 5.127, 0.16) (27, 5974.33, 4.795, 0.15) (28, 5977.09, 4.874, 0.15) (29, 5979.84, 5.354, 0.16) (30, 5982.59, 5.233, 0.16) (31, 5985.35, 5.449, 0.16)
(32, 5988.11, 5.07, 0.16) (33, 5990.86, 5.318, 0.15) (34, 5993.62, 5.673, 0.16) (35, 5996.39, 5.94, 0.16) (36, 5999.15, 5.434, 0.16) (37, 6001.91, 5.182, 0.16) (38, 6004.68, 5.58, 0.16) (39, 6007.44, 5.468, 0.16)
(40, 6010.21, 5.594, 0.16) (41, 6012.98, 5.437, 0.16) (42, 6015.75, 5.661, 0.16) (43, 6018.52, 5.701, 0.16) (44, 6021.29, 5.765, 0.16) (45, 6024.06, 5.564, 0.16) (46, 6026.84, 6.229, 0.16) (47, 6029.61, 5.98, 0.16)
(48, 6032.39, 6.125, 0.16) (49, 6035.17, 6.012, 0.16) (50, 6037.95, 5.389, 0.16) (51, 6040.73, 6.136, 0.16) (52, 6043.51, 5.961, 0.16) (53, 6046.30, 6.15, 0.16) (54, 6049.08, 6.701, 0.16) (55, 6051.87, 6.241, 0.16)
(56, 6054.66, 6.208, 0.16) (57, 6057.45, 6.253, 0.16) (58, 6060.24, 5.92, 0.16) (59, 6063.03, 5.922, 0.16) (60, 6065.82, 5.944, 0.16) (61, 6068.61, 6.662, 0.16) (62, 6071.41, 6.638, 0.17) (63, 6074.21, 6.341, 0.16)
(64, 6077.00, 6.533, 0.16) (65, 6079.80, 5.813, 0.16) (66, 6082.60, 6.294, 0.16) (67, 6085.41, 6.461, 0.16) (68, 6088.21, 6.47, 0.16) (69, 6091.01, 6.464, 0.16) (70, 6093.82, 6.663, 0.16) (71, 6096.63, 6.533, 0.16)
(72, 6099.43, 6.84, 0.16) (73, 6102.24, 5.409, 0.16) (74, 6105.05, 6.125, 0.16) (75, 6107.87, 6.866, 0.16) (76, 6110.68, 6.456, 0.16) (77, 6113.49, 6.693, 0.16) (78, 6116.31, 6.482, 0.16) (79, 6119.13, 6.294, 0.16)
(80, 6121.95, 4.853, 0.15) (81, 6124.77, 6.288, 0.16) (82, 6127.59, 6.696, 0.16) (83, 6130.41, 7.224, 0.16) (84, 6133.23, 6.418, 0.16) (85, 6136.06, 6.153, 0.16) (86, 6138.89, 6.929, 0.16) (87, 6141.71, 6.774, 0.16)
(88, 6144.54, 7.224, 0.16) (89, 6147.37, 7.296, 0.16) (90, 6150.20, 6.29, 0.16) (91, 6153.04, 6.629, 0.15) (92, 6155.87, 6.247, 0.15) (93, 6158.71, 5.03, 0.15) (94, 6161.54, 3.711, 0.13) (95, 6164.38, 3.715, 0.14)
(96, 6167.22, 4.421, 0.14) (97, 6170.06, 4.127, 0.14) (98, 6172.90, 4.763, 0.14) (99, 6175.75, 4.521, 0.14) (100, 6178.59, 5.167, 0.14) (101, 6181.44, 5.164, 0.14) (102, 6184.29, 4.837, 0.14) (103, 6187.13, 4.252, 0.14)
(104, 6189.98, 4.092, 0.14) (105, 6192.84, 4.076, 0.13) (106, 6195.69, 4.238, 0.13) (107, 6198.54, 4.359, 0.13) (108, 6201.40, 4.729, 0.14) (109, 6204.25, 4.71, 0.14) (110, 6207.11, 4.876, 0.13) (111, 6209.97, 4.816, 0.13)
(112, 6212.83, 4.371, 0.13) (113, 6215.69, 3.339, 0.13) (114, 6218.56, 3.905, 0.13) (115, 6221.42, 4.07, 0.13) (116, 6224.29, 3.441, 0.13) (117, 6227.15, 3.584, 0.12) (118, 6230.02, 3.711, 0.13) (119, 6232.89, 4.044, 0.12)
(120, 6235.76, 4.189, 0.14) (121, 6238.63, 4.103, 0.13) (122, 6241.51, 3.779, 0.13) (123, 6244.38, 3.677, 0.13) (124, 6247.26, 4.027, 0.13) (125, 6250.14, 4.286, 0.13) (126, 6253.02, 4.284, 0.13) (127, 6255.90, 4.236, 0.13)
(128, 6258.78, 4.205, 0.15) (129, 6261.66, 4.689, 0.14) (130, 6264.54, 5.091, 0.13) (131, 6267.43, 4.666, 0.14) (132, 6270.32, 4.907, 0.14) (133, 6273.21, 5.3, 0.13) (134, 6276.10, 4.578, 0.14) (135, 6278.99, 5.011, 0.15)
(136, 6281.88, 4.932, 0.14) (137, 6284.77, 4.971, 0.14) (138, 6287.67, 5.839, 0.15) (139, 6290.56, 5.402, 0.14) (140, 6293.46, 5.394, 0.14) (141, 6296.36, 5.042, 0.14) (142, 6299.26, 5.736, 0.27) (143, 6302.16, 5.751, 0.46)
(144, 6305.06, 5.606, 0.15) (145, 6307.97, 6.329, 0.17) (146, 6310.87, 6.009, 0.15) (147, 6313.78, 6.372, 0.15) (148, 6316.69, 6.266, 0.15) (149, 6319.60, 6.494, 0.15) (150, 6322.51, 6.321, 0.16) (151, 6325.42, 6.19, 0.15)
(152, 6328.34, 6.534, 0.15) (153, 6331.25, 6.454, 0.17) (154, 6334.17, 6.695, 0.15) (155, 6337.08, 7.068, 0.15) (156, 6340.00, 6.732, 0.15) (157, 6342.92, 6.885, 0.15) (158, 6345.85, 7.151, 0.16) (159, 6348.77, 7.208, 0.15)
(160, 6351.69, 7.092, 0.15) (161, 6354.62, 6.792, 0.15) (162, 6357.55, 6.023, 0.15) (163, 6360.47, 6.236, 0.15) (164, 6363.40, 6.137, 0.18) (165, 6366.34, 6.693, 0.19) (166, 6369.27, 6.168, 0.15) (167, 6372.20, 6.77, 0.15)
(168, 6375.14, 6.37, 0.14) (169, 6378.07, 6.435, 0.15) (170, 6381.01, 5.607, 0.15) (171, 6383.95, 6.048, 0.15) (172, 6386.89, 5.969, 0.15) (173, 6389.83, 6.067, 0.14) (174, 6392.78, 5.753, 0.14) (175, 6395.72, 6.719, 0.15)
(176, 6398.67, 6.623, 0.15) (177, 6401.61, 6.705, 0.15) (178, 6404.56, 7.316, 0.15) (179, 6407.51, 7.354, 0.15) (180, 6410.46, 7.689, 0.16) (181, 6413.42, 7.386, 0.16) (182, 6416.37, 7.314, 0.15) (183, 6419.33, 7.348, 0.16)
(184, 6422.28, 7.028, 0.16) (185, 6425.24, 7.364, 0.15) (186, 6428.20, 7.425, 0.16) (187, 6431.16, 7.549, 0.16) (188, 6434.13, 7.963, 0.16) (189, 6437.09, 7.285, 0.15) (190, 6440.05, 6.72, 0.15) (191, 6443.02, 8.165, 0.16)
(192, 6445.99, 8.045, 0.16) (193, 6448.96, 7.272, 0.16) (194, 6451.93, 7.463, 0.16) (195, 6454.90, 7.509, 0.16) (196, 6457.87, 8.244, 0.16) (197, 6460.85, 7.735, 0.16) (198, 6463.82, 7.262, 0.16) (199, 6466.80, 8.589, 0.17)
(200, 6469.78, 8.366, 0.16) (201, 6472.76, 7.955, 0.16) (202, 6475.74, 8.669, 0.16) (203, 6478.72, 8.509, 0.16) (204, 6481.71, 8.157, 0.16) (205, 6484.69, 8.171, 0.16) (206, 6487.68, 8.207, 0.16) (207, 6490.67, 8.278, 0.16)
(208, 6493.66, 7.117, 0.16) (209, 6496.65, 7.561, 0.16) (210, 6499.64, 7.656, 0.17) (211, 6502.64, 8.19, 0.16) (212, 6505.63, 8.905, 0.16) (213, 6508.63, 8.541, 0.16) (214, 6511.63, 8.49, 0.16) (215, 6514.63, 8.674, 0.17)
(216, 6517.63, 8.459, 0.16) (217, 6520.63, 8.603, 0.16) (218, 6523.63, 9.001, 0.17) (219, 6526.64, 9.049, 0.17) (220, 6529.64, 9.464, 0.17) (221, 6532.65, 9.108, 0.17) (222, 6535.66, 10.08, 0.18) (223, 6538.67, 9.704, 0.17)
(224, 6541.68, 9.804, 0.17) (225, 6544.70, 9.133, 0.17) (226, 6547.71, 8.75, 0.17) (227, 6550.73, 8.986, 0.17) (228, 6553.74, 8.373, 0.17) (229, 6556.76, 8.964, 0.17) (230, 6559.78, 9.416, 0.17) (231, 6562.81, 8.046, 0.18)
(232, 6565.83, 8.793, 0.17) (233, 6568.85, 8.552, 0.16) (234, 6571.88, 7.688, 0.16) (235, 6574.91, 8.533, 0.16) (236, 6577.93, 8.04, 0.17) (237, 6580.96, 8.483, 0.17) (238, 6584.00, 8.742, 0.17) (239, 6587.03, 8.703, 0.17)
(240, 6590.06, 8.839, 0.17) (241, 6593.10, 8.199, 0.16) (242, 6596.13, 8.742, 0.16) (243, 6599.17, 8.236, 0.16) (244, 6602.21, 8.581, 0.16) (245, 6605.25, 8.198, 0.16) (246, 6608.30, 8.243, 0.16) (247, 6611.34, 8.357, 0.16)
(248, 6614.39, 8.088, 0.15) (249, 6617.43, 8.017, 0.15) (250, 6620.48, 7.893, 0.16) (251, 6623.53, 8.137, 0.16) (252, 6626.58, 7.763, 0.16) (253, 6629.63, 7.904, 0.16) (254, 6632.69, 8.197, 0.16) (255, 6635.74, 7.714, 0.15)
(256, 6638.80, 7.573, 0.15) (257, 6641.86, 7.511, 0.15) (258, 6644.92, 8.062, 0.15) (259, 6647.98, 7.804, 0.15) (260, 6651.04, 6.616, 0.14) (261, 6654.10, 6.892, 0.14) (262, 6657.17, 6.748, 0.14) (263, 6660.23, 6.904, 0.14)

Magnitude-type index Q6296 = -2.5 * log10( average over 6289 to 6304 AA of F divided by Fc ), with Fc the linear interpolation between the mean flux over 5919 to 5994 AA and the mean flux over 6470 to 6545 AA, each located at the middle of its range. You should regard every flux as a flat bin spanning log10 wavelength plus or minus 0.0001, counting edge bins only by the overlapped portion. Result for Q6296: 0.30 mag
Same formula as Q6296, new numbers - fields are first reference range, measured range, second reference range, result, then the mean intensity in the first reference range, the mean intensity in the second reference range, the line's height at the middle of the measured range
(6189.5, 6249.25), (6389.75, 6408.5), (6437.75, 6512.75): 0.025 mag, 4.1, 7.98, 6.83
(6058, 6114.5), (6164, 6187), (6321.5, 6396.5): 0.354 mag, 6.35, 6.46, 6.39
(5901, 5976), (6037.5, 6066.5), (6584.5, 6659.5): -0.165 mag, 4.7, 7.96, 5.24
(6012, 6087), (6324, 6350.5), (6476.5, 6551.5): 0.137 mag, 6.08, 8.66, 7.68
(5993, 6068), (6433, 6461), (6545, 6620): 0.030 mag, 5.87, 8.48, 7.84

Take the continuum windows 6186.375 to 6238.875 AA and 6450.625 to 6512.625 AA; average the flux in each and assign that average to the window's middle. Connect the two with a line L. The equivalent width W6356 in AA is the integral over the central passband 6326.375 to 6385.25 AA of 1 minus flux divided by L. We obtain -3.1 AA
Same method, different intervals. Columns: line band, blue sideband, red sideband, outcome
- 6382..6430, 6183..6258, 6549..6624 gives -4.1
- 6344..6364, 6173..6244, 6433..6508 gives -1.3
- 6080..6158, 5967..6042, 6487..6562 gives -2.9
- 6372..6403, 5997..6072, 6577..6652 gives 4.3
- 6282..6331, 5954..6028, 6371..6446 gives 5.0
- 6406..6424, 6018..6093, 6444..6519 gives 1.0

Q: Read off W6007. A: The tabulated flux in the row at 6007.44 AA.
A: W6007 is 5.468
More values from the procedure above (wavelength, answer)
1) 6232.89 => 4.044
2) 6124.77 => 6.288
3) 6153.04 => 6.629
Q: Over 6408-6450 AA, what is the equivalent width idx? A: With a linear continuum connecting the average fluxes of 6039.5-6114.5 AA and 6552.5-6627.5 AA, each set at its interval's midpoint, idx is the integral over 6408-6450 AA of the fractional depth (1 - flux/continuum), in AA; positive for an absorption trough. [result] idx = 1.5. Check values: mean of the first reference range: 6.32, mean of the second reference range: 8.39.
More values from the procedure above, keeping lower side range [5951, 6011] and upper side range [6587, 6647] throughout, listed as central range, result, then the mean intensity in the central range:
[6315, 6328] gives 0.8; 6.33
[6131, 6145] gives -1.8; 6.7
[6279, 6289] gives 2.1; 5.21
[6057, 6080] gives -2.7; 6.25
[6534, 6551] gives -3.6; 9.43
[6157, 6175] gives 5.1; 4.33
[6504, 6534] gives -4.5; 8.83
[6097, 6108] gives -1.0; 6.27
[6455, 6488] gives -3.0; 8.14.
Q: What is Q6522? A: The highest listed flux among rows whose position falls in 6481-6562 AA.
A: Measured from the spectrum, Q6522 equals 10.08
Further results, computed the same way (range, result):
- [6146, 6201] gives 7.296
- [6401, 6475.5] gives 8.589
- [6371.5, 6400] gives 6.77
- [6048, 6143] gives 7.224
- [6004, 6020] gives 5.701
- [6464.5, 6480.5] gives 8.669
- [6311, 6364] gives 7.208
